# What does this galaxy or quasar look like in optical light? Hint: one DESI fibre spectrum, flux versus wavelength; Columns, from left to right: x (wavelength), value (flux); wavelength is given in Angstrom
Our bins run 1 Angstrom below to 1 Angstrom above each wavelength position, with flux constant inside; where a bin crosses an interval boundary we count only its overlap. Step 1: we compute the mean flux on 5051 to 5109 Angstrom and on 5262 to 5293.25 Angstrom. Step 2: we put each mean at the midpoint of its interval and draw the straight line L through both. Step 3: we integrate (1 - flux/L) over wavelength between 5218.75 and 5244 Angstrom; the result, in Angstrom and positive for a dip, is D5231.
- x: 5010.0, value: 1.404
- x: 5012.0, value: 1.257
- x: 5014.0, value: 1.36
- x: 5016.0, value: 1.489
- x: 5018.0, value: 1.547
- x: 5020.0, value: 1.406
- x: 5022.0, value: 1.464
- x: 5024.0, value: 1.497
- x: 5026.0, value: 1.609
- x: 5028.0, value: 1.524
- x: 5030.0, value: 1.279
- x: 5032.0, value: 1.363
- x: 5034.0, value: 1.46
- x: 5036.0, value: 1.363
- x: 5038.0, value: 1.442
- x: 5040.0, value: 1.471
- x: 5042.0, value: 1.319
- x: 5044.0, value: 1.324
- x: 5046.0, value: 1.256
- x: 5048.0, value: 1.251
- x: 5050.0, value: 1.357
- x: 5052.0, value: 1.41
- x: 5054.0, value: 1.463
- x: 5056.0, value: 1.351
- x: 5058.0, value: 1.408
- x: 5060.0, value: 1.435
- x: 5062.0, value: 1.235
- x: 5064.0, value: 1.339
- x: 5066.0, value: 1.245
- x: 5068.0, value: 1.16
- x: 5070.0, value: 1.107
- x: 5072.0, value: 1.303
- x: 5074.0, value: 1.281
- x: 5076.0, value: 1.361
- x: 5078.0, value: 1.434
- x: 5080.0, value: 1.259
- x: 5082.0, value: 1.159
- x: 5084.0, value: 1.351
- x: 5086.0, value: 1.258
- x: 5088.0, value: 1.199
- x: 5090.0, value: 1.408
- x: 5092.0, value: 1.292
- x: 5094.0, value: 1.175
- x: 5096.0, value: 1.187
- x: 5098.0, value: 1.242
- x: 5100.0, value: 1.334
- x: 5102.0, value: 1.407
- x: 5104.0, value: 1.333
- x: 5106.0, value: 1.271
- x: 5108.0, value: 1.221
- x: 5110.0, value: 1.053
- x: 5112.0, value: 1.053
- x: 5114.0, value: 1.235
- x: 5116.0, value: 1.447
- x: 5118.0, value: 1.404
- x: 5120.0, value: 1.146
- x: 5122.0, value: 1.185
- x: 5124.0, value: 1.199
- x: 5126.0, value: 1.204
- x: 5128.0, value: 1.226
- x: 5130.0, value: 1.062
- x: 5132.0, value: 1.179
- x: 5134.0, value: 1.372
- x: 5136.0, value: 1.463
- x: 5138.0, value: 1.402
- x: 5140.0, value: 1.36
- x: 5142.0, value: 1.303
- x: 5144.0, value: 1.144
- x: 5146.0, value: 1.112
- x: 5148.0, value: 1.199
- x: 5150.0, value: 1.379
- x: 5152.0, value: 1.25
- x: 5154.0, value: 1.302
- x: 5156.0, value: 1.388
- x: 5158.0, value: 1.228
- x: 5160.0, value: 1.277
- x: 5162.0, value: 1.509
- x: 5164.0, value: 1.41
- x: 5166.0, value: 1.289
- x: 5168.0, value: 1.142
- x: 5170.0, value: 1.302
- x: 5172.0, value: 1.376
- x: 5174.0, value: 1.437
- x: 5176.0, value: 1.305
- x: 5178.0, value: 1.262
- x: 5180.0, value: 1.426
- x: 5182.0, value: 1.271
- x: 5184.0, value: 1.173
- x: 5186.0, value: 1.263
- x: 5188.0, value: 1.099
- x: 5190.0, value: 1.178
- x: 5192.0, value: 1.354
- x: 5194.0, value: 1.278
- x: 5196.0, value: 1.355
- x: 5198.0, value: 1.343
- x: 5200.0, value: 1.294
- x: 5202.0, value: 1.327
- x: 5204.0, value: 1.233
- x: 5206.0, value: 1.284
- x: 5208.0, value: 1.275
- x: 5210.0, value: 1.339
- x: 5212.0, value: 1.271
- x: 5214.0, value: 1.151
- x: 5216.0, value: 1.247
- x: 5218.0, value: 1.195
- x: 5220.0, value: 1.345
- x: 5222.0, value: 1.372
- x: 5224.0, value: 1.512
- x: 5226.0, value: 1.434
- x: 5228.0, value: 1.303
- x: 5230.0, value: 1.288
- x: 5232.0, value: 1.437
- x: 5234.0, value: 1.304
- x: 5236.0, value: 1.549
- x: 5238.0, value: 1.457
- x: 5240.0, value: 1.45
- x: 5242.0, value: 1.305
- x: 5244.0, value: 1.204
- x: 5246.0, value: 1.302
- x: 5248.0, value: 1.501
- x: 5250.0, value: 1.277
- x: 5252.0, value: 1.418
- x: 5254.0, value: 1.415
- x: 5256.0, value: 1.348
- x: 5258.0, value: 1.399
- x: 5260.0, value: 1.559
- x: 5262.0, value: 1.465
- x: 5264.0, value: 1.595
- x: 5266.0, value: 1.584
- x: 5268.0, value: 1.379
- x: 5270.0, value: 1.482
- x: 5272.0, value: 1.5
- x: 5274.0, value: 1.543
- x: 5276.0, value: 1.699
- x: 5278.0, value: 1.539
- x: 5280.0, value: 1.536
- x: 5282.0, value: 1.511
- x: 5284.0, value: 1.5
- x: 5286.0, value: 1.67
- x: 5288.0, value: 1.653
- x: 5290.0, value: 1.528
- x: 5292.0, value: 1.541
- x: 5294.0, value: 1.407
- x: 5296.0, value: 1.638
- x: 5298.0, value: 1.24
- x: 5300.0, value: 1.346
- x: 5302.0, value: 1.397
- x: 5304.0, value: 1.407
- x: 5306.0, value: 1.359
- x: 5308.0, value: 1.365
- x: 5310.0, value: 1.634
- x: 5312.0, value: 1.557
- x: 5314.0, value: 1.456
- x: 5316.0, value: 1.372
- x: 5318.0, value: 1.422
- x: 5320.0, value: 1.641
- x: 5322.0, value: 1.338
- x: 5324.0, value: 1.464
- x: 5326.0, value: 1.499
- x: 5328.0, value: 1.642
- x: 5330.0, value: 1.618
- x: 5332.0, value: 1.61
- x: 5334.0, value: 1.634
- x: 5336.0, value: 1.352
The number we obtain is 1.7 Angstrom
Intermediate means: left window 1.3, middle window 1.39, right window 1.55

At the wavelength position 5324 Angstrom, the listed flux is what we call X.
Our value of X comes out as 1.464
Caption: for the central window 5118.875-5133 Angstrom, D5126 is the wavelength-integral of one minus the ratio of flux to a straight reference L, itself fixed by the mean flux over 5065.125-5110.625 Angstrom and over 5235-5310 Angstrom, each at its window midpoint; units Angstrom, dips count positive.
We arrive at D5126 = 1.43 Angstrom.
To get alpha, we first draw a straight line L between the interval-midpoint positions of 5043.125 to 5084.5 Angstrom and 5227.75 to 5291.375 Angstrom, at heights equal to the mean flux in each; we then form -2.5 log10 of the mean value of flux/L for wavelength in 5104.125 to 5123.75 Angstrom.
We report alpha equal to 0.10 mag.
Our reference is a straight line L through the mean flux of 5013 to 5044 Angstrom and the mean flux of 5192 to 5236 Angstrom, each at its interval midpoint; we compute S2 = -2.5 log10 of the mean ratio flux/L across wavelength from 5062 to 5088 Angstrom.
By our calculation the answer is 0.11 mag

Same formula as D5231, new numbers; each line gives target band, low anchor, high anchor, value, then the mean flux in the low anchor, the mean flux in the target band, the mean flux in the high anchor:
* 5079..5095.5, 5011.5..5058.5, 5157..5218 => 1.3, 1.4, 1.26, 1.29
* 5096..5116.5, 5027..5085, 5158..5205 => 1.1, 1.33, 1.25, 1.3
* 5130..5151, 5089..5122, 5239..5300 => 0.4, 1.26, 1.28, 1.47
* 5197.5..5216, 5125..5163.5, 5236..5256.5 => 0.9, 1.28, 1.28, 1.38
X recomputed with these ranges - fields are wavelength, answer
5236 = 1.549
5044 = 1.324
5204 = 1.233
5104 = 1.333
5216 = 1.247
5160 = 1.277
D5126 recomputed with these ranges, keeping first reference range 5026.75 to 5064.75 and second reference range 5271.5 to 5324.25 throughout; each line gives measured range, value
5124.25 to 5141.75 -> 1.65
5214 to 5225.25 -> 1.04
